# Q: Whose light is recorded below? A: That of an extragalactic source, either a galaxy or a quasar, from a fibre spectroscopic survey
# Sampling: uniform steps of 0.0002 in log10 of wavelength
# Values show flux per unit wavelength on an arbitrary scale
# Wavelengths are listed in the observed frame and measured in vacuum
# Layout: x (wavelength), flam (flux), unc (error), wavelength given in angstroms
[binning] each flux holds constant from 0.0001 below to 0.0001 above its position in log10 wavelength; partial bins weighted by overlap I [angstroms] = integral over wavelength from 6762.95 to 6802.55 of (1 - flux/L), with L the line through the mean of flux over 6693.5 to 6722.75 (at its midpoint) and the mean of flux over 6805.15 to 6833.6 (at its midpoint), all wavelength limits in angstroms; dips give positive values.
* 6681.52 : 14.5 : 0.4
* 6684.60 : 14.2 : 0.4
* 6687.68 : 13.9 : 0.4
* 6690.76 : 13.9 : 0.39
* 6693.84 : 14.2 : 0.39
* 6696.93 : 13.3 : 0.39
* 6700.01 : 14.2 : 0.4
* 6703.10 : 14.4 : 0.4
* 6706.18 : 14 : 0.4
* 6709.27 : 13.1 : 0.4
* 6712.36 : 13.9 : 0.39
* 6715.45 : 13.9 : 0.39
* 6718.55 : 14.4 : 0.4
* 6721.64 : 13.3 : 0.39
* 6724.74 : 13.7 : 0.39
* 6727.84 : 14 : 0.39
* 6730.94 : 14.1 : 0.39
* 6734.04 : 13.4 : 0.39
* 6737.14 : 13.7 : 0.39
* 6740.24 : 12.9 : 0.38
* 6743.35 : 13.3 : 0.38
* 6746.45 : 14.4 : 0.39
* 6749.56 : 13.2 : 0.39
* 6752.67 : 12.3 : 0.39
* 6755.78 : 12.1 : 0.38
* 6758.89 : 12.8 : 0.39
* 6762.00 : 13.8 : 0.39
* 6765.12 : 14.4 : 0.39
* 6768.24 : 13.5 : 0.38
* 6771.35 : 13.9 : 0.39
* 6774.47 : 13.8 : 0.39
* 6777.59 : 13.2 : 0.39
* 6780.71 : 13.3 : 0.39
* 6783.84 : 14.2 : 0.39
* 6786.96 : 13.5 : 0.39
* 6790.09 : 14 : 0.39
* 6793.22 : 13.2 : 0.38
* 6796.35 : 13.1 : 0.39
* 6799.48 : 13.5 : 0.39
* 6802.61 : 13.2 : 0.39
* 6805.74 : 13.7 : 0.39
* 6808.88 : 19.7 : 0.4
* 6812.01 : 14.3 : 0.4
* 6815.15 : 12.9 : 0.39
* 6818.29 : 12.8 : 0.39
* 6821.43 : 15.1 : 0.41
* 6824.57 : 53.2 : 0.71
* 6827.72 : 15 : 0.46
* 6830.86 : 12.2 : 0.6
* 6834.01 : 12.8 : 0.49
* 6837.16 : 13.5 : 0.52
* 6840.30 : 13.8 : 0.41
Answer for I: 8.0 angstroms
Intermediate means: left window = 13.9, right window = 18.7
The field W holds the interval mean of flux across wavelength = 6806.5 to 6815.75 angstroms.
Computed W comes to 15.7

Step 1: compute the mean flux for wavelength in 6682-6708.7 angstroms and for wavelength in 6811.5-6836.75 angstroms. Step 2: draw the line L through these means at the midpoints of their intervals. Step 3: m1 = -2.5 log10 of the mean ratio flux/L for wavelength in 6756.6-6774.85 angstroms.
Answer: 0.20 mag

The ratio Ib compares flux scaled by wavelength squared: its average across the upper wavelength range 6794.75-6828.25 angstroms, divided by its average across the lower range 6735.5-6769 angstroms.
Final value 1.37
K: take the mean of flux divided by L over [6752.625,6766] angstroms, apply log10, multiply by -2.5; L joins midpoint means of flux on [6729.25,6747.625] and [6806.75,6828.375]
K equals 0.18 mag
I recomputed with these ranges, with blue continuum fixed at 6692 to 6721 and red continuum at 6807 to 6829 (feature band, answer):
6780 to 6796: 4.3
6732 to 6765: 6.2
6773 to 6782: 2.3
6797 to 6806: 2.8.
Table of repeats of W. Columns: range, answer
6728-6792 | 13.5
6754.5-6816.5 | 13.8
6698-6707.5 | 14.2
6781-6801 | 13.6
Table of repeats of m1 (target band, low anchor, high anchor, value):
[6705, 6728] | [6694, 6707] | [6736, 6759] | -0.01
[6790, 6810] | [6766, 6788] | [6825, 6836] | 0.08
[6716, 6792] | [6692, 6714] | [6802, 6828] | 0.20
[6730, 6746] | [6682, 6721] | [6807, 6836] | 0.14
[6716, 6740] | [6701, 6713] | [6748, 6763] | -0.03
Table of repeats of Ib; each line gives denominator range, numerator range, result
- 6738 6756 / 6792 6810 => 1.11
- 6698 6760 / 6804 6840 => 1.33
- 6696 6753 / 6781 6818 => 1.05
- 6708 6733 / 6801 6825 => 1.32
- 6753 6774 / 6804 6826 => 1.52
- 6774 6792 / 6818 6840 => 1.43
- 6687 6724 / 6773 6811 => 1.04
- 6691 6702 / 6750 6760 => 0.91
